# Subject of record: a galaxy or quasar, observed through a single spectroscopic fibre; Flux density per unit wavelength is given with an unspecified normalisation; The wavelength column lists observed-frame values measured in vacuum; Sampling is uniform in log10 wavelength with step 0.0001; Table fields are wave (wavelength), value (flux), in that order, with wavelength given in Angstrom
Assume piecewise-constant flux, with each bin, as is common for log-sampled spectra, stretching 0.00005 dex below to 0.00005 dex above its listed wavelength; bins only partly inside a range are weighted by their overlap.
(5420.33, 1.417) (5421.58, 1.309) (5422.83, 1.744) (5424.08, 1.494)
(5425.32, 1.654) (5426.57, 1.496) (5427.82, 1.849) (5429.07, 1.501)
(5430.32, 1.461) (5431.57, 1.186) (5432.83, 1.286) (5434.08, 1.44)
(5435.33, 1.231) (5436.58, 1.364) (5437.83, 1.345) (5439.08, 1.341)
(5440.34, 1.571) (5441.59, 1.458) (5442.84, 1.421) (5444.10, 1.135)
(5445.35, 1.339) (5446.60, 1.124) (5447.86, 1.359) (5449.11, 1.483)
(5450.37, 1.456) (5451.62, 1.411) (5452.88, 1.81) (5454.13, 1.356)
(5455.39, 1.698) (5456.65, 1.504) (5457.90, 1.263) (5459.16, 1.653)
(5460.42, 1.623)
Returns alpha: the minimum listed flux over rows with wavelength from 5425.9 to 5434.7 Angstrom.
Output 1.186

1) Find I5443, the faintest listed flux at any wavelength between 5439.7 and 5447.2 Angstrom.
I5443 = 1.124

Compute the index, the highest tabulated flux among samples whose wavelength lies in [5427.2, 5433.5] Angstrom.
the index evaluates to 1.849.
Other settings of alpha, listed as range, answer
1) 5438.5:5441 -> 1.341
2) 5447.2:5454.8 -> 1.356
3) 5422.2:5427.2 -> 1.494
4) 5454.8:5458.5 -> 1.263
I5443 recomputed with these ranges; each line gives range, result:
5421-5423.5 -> 1.309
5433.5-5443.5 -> 1.231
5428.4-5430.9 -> 1.461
